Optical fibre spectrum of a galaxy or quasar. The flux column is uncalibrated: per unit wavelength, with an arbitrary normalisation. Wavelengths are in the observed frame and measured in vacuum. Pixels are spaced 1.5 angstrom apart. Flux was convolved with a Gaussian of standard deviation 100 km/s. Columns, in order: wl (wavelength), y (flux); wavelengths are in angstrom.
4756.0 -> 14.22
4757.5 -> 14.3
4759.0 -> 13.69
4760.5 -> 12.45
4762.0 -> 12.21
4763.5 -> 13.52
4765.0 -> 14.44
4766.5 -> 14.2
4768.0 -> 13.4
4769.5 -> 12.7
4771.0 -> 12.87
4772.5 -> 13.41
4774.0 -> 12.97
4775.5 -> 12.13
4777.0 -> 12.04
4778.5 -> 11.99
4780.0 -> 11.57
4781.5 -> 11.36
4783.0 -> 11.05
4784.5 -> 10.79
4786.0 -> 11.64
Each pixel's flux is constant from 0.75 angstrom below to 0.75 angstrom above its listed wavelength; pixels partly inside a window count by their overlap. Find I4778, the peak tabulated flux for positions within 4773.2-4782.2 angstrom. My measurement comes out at 12.97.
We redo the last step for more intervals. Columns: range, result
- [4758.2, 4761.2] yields 13.69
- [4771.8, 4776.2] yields 13.41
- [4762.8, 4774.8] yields 14.44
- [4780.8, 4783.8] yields 11.36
